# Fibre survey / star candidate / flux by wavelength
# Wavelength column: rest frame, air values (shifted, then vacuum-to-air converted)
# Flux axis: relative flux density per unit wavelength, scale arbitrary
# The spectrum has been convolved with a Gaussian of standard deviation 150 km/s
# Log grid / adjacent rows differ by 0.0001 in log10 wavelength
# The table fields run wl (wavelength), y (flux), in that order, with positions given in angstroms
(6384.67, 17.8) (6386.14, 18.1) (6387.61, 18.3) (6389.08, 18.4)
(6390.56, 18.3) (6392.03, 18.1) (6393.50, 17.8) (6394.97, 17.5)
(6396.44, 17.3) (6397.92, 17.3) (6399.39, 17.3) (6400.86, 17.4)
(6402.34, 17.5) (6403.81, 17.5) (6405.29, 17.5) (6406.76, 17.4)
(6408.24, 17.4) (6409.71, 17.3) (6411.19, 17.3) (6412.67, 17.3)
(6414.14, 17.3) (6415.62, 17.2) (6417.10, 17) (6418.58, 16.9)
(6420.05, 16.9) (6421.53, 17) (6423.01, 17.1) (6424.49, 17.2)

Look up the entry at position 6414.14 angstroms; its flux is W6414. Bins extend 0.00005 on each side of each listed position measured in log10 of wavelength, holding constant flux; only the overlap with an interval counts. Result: 17.3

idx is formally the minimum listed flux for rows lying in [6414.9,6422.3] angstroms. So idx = 16.9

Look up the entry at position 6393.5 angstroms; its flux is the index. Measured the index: 17.8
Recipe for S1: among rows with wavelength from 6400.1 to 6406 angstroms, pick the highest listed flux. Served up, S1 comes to 17.5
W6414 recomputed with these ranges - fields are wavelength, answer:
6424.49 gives 17.2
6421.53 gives 17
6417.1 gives 17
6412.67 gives 17.3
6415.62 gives 17.2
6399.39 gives 17.3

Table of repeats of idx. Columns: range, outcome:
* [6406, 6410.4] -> 17.3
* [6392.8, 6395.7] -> 17.5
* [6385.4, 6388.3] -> 18.1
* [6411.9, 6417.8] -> 17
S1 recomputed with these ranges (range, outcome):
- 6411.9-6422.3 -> 17.3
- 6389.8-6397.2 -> 18.3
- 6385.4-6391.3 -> 18.4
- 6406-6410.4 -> 17.4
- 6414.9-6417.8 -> 17.2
